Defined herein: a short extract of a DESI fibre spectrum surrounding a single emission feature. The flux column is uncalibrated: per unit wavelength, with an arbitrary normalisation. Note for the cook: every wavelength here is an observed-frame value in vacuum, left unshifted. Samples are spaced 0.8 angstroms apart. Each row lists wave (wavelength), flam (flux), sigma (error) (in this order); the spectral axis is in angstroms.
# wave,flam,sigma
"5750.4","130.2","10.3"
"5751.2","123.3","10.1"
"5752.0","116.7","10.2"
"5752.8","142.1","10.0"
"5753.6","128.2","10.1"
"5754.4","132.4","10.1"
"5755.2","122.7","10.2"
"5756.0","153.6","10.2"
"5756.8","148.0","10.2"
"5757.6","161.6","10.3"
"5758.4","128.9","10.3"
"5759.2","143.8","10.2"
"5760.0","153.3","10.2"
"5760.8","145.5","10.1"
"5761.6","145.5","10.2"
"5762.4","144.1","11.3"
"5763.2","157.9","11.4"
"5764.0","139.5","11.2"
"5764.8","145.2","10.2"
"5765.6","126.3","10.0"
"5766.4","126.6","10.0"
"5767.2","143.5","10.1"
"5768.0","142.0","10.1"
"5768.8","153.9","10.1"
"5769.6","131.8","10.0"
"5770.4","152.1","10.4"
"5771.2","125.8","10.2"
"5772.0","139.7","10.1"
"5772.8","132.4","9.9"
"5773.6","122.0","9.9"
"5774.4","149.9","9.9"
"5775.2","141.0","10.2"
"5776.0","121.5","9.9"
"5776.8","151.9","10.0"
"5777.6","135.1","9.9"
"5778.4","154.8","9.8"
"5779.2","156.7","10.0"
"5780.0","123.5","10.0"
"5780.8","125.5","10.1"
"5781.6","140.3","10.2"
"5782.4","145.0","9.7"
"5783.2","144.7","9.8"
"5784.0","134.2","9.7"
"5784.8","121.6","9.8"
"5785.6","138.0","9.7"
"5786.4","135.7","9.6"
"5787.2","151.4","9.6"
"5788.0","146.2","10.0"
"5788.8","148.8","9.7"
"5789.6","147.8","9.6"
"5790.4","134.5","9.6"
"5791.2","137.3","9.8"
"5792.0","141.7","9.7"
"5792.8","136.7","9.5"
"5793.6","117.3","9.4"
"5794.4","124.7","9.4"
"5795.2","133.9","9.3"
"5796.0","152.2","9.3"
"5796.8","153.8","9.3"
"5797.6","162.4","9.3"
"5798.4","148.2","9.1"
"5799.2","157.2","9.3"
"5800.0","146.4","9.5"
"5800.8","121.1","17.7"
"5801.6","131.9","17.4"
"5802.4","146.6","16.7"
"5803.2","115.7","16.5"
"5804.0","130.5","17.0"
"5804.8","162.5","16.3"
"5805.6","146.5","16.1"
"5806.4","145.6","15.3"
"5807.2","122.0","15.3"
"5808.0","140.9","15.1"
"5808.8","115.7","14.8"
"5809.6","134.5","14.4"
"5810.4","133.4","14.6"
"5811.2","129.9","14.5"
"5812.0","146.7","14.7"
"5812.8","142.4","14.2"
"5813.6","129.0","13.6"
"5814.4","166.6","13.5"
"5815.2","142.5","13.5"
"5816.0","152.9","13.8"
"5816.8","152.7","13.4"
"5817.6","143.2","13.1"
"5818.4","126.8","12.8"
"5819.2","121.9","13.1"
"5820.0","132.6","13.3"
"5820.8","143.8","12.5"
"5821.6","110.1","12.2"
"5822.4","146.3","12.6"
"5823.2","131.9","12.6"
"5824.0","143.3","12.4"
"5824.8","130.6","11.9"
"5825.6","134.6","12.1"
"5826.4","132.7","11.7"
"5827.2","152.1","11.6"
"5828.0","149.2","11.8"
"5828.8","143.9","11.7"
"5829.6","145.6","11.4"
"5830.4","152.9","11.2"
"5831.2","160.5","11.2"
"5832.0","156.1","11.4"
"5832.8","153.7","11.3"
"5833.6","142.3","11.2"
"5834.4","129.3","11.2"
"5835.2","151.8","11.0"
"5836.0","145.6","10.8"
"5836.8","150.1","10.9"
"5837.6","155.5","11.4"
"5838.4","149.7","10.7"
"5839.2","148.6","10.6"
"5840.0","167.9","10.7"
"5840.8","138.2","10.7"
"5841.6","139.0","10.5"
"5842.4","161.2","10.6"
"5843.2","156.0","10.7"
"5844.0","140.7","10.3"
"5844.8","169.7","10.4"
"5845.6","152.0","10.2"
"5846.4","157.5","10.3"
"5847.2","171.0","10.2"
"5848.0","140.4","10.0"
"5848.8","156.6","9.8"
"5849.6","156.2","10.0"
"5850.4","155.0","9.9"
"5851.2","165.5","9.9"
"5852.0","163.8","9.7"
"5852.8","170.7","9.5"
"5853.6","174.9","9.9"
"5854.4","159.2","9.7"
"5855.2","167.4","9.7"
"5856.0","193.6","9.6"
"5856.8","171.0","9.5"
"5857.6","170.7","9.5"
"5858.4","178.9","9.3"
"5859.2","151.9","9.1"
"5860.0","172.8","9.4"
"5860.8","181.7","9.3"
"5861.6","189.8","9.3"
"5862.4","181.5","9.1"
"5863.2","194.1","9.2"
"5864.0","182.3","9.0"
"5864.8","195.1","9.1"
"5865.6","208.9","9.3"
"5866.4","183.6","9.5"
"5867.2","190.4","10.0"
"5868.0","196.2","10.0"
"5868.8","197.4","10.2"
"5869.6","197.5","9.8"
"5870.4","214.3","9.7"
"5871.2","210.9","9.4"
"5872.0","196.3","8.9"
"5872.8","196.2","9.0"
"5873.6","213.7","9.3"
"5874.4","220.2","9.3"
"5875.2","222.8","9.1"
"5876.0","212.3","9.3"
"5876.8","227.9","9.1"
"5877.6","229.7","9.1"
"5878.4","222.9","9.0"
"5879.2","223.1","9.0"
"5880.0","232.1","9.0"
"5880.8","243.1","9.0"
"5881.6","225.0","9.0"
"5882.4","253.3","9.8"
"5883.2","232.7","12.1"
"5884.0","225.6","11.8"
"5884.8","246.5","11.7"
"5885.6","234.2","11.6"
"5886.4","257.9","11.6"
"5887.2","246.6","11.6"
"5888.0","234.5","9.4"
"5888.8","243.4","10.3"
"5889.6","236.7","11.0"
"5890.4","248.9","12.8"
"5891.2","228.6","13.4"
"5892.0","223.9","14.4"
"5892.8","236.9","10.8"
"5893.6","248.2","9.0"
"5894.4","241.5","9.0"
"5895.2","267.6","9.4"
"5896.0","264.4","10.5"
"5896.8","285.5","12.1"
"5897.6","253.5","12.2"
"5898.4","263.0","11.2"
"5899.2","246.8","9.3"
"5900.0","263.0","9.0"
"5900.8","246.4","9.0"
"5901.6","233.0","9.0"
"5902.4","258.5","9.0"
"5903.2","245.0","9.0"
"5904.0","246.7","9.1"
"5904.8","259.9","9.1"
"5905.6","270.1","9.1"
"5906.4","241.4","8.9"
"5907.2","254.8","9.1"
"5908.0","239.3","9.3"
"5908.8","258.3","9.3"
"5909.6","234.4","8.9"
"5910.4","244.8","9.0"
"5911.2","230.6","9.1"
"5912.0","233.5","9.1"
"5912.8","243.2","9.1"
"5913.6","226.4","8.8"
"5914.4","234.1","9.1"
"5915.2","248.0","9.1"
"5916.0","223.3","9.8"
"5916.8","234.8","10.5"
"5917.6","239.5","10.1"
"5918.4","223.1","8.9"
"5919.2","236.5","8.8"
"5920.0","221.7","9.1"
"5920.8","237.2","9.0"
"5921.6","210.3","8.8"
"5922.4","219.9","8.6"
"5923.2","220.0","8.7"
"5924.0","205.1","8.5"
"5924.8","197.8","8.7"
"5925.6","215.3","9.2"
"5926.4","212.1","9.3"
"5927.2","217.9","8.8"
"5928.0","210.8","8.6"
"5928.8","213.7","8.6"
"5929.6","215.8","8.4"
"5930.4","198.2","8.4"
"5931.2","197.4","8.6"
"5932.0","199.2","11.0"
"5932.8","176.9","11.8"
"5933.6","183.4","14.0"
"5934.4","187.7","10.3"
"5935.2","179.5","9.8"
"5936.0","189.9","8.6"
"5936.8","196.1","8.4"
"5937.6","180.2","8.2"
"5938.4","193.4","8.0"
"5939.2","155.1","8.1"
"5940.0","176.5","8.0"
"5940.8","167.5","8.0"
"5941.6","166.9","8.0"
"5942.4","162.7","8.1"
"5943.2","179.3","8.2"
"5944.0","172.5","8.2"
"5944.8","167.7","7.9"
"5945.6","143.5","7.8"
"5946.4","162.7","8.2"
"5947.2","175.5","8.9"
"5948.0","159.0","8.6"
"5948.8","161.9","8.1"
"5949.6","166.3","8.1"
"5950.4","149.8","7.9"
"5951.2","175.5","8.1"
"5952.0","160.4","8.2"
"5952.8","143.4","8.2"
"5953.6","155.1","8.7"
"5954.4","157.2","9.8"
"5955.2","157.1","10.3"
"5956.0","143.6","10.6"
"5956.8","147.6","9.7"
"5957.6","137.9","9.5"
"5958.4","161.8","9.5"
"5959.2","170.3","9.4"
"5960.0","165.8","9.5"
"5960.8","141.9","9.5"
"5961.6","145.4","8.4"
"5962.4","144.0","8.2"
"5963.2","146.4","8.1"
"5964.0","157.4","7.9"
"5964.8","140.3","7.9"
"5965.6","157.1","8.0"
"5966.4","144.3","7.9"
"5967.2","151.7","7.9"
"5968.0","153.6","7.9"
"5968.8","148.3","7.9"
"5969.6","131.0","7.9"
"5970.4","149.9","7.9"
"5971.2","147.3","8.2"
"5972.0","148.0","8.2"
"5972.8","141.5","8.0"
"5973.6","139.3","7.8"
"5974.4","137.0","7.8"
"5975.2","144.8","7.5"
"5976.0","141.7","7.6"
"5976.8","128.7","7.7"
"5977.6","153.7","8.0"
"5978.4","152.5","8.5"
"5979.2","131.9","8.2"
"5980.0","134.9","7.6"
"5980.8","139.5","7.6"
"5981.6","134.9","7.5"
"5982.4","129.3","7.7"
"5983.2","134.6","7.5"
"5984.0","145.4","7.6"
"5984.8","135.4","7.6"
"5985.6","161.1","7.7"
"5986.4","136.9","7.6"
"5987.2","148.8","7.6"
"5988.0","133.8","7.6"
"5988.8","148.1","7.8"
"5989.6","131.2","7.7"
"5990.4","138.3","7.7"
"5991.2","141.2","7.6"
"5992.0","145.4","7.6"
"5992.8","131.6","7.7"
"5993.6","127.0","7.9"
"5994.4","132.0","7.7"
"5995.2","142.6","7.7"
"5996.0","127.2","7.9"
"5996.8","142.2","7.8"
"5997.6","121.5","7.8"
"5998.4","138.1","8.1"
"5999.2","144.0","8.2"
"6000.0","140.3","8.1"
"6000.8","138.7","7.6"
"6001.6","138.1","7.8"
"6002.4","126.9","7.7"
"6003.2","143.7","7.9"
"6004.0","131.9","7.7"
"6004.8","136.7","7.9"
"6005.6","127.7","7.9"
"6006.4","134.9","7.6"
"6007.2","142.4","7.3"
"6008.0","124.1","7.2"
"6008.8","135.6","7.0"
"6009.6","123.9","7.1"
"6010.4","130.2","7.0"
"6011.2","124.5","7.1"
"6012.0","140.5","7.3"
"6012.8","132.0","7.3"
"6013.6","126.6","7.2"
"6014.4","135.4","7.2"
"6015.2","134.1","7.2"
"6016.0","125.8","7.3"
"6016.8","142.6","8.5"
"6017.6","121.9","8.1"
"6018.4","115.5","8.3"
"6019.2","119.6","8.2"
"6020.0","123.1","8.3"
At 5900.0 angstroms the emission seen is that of Mg II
